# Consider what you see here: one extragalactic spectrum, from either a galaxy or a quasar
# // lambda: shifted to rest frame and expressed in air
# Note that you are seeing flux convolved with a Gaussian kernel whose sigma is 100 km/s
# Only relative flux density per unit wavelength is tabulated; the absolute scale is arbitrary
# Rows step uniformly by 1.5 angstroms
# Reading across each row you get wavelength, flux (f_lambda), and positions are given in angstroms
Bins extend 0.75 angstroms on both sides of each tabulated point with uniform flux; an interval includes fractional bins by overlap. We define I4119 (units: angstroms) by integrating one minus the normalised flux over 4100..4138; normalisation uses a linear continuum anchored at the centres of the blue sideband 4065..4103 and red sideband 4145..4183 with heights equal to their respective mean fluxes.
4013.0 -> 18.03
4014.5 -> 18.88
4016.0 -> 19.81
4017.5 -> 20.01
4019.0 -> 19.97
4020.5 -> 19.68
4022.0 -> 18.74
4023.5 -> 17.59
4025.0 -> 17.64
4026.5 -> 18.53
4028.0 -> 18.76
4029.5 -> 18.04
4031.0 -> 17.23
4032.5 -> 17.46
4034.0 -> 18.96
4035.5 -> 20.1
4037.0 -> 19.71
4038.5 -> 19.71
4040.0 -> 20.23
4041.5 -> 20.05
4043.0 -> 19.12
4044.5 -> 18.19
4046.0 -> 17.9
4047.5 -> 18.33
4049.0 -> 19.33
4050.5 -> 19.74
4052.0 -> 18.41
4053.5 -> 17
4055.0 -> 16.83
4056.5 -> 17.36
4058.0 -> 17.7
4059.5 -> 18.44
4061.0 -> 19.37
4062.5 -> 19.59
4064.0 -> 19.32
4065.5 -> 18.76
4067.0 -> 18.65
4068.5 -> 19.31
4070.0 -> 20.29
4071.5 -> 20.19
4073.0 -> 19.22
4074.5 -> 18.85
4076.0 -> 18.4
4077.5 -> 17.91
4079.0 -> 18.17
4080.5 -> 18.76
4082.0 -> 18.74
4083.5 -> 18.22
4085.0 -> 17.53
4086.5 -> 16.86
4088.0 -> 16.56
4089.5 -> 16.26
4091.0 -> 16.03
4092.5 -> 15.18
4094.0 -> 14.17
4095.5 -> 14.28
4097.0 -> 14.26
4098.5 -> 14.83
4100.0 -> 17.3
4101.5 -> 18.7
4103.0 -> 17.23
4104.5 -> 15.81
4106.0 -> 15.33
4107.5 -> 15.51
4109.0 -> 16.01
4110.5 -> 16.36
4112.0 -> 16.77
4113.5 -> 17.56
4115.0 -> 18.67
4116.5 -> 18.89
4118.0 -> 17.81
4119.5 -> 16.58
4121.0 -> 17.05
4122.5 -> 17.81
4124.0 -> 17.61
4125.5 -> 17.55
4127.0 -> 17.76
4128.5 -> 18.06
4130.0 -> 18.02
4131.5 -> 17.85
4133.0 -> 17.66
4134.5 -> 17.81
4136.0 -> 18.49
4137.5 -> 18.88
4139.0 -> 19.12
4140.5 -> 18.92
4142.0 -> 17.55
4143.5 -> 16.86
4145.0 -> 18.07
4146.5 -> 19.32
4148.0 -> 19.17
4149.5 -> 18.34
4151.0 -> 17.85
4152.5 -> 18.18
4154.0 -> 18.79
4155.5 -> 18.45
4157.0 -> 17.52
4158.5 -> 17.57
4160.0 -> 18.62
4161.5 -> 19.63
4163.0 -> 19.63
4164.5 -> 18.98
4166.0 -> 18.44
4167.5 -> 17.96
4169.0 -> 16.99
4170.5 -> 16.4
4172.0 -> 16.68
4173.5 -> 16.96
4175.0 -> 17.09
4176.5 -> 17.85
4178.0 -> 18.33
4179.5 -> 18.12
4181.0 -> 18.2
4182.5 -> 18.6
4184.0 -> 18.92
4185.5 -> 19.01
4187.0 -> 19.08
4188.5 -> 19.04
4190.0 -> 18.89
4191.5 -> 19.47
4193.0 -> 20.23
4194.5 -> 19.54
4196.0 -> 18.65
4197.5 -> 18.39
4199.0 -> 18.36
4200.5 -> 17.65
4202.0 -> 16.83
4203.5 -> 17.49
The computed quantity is 0.8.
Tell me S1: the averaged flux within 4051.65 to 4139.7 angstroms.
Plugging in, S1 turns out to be 17.6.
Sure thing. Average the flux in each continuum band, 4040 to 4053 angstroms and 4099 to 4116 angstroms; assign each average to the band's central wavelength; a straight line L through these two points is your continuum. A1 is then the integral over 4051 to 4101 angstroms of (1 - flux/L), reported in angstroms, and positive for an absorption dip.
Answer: 0.7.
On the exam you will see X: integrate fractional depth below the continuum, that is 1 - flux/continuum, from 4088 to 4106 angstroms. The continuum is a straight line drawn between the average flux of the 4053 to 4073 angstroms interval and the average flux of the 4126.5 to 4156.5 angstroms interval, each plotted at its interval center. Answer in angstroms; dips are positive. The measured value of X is 2.6 angstroms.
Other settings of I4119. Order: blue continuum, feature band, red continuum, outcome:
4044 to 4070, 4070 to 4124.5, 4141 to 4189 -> 3.8 angstroms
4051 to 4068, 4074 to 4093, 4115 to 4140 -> 0.7 angstroms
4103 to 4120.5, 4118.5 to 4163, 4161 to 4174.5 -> -1.8 angstroms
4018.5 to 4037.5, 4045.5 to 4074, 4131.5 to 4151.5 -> -0.3 angstroms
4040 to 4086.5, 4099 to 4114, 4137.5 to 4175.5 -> 1.5 angstroms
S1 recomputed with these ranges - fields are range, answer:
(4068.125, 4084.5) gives 18.9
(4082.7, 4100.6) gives 16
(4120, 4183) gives 18.1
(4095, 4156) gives 17.5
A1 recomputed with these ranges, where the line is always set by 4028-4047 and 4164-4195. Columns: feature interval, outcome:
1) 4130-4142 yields 0.11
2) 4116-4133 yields 0.75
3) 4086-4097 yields 1.86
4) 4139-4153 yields 0.11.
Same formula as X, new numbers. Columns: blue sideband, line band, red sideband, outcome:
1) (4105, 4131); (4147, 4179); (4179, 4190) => 0.3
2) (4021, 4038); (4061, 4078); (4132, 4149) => -0.7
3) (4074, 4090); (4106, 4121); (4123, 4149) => 0.8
